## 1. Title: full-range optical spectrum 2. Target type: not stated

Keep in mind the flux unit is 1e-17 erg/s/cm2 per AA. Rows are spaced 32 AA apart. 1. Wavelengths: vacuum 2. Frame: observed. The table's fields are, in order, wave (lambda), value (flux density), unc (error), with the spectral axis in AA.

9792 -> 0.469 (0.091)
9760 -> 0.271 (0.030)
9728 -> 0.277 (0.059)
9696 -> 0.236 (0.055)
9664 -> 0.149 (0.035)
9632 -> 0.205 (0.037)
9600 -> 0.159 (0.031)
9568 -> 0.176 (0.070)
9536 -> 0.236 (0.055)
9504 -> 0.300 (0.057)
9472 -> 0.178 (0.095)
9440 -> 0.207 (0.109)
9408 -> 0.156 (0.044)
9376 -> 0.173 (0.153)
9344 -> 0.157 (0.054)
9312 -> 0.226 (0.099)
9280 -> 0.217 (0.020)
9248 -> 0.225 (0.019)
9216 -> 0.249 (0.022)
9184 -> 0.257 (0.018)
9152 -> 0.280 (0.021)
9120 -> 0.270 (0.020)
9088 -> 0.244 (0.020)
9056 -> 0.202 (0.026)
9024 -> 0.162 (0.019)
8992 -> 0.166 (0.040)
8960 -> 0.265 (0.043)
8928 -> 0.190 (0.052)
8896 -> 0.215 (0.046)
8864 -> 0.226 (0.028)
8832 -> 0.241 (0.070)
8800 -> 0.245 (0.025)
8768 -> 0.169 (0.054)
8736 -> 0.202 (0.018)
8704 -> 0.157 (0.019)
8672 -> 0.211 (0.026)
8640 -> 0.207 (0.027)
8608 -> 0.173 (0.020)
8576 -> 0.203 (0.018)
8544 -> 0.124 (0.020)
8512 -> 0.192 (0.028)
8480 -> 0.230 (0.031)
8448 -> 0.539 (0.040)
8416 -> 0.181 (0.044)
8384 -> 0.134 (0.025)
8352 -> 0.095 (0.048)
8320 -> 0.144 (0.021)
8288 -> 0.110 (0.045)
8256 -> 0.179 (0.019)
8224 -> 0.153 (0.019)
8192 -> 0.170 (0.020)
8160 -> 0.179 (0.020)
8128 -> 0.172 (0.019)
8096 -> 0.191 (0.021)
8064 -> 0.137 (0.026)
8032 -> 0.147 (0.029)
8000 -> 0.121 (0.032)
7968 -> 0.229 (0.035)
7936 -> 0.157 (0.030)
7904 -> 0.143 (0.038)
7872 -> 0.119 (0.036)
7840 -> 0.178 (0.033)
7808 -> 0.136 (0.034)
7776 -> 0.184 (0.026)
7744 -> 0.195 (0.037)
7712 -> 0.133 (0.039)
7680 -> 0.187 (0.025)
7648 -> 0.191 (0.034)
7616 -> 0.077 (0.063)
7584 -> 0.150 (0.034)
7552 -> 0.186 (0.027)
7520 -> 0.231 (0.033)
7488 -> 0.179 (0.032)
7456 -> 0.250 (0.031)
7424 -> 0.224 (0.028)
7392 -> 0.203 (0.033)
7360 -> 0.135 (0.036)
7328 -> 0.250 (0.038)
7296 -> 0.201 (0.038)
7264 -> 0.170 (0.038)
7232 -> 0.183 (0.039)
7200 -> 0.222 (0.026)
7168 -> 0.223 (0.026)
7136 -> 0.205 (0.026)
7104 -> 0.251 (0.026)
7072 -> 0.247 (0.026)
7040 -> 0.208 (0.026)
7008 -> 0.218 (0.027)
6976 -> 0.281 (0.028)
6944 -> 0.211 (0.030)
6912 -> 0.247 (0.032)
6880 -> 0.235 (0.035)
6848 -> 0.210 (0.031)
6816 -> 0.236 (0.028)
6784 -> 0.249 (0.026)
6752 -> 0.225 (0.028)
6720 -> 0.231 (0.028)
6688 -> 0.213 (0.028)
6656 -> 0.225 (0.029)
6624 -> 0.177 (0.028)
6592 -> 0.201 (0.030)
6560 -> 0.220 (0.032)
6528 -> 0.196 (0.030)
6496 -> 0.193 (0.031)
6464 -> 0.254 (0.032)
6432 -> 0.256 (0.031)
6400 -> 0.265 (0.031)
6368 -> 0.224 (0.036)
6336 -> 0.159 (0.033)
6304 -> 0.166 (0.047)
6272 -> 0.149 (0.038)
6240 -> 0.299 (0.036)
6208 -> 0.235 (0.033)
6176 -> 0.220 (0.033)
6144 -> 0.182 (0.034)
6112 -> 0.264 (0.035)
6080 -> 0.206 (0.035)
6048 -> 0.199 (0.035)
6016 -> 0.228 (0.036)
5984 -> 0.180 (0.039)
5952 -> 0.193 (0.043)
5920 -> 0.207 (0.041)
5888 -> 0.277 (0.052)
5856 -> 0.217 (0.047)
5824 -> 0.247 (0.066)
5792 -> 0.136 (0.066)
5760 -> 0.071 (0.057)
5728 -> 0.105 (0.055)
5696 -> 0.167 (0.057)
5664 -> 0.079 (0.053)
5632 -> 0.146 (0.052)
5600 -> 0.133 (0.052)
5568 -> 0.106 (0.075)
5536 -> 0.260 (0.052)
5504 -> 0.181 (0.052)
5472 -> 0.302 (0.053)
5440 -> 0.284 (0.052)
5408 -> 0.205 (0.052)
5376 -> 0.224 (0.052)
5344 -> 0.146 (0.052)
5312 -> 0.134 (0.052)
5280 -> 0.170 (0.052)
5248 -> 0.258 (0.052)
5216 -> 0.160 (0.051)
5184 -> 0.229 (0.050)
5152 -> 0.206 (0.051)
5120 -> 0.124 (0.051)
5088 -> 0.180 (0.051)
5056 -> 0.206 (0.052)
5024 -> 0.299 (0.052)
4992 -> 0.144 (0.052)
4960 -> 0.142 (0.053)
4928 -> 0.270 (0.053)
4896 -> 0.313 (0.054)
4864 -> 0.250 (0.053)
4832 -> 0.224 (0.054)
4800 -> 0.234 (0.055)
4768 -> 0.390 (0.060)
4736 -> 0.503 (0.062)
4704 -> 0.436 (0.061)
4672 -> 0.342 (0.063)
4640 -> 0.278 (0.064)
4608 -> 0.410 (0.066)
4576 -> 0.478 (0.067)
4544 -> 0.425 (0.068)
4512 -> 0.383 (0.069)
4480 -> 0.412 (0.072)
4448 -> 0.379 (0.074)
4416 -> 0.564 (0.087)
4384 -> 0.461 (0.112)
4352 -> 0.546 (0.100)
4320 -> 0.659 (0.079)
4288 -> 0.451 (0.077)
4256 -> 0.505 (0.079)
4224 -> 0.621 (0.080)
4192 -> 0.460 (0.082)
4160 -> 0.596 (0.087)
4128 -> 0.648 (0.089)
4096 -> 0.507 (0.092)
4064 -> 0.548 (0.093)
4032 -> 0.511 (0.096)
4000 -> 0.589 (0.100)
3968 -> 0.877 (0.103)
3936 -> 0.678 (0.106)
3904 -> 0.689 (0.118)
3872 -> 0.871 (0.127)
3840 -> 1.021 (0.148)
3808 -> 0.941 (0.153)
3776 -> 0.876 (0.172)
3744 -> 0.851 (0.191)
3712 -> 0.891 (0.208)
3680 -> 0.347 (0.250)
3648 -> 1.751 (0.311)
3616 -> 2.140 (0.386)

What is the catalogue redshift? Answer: 1.268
